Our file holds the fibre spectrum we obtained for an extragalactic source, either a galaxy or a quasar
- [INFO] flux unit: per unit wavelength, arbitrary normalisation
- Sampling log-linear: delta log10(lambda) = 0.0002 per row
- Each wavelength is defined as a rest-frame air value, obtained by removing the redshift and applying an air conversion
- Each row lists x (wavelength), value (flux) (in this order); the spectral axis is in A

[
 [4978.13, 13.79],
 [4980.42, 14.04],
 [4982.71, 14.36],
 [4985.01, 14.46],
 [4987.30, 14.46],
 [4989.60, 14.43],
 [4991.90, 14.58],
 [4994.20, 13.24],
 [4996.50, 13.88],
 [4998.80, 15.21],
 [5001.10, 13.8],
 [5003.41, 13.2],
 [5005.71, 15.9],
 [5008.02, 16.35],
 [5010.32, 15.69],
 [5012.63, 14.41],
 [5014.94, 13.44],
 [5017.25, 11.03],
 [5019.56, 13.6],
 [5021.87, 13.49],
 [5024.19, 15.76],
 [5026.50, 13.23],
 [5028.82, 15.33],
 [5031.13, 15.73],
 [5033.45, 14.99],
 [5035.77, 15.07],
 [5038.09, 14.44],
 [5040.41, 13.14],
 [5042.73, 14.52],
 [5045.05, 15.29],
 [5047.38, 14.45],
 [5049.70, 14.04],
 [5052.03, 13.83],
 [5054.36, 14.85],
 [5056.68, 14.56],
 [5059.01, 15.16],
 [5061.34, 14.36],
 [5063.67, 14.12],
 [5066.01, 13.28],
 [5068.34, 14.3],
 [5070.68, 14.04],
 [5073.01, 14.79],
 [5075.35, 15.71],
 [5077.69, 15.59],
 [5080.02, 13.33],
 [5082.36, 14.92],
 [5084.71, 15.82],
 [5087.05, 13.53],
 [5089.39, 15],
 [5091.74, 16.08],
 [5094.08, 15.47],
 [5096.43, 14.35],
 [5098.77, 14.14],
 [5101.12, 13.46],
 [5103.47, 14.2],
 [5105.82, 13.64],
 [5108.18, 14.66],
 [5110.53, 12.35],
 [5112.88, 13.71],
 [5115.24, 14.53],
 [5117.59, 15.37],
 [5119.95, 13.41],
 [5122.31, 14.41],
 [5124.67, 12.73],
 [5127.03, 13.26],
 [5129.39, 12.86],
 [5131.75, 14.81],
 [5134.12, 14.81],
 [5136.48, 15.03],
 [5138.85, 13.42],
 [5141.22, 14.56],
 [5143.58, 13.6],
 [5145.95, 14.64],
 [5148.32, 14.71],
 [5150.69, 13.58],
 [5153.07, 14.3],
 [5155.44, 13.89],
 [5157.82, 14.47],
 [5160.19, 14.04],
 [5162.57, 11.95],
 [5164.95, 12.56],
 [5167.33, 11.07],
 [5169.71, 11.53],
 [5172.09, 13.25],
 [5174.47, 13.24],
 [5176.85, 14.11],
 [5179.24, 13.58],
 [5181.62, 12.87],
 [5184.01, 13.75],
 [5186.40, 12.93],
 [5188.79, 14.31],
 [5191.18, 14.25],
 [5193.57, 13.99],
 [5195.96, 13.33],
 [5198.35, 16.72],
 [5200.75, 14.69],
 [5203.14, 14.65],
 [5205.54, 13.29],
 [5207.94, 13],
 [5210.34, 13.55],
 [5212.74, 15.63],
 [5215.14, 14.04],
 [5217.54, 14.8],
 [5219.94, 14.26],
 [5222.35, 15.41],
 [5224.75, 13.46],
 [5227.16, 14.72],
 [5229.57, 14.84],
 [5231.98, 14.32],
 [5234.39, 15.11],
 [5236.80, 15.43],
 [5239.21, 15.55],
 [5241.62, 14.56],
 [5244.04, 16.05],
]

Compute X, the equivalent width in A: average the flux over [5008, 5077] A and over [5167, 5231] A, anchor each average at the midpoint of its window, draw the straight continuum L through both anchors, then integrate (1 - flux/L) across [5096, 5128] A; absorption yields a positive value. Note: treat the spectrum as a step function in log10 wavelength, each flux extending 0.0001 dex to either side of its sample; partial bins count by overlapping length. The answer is 0.8 A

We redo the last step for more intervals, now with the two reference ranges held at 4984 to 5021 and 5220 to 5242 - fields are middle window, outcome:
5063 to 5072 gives 0.28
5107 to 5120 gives 0.40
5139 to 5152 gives 0.38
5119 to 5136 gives 0.85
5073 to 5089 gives -0.44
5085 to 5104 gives -0.19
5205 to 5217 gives 0.62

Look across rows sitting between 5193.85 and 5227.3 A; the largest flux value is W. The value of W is 16.72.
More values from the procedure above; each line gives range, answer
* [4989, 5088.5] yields 16.35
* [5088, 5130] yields 16.08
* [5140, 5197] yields 14.71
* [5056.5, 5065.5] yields 15.16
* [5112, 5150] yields 15.37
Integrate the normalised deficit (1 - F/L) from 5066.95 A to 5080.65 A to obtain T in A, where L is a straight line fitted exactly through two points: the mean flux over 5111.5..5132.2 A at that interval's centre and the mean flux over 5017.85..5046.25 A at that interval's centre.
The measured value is -0.5 A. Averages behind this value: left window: 14.5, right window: 13.9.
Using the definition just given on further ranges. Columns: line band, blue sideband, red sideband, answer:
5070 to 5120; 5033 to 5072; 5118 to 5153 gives -1.03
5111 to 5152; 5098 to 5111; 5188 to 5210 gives -0.40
